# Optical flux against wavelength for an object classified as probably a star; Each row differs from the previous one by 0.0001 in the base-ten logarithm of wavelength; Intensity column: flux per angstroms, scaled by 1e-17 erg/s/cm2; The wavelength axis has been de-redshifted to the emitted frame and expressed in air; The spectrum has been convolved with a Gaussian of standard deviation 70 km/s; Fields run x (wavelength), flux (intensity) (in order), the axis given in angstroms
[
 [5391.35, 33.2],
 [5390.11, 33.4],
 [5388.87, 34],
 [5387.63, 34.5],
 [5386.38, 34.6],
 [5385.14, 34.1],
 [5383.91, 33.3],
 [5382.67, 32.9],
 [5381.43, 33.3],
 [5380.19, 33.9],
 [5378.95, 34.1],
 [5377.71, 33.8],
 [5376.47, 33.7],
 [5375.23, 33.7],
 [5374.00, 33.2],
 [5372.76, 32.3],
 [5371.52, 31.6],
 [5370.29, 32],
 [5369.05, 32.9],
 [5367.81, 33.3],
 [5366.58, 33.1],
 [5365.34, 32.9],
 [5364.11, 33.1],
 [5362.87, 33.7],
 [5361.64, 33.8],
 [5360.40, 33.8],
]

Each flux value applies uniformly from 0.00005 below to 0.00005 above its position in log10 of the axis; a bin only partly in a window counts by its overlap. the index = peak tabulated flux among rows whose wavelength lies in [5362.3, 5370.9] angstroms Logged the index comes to 33.7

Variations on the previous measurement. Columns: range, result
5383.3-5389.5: 34.6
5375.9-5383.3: 34.1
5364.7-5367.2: 33.1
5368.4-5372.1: 32.9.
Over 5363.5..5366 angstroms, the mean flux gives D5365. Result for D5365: 33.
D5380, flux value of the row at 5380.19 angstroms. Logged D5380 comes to 33.9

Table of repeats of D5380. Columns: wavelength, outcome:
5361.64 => 33.8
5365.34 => 32.9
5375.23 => 33.7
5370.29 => 32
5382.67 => 32.9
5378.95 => 34.1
